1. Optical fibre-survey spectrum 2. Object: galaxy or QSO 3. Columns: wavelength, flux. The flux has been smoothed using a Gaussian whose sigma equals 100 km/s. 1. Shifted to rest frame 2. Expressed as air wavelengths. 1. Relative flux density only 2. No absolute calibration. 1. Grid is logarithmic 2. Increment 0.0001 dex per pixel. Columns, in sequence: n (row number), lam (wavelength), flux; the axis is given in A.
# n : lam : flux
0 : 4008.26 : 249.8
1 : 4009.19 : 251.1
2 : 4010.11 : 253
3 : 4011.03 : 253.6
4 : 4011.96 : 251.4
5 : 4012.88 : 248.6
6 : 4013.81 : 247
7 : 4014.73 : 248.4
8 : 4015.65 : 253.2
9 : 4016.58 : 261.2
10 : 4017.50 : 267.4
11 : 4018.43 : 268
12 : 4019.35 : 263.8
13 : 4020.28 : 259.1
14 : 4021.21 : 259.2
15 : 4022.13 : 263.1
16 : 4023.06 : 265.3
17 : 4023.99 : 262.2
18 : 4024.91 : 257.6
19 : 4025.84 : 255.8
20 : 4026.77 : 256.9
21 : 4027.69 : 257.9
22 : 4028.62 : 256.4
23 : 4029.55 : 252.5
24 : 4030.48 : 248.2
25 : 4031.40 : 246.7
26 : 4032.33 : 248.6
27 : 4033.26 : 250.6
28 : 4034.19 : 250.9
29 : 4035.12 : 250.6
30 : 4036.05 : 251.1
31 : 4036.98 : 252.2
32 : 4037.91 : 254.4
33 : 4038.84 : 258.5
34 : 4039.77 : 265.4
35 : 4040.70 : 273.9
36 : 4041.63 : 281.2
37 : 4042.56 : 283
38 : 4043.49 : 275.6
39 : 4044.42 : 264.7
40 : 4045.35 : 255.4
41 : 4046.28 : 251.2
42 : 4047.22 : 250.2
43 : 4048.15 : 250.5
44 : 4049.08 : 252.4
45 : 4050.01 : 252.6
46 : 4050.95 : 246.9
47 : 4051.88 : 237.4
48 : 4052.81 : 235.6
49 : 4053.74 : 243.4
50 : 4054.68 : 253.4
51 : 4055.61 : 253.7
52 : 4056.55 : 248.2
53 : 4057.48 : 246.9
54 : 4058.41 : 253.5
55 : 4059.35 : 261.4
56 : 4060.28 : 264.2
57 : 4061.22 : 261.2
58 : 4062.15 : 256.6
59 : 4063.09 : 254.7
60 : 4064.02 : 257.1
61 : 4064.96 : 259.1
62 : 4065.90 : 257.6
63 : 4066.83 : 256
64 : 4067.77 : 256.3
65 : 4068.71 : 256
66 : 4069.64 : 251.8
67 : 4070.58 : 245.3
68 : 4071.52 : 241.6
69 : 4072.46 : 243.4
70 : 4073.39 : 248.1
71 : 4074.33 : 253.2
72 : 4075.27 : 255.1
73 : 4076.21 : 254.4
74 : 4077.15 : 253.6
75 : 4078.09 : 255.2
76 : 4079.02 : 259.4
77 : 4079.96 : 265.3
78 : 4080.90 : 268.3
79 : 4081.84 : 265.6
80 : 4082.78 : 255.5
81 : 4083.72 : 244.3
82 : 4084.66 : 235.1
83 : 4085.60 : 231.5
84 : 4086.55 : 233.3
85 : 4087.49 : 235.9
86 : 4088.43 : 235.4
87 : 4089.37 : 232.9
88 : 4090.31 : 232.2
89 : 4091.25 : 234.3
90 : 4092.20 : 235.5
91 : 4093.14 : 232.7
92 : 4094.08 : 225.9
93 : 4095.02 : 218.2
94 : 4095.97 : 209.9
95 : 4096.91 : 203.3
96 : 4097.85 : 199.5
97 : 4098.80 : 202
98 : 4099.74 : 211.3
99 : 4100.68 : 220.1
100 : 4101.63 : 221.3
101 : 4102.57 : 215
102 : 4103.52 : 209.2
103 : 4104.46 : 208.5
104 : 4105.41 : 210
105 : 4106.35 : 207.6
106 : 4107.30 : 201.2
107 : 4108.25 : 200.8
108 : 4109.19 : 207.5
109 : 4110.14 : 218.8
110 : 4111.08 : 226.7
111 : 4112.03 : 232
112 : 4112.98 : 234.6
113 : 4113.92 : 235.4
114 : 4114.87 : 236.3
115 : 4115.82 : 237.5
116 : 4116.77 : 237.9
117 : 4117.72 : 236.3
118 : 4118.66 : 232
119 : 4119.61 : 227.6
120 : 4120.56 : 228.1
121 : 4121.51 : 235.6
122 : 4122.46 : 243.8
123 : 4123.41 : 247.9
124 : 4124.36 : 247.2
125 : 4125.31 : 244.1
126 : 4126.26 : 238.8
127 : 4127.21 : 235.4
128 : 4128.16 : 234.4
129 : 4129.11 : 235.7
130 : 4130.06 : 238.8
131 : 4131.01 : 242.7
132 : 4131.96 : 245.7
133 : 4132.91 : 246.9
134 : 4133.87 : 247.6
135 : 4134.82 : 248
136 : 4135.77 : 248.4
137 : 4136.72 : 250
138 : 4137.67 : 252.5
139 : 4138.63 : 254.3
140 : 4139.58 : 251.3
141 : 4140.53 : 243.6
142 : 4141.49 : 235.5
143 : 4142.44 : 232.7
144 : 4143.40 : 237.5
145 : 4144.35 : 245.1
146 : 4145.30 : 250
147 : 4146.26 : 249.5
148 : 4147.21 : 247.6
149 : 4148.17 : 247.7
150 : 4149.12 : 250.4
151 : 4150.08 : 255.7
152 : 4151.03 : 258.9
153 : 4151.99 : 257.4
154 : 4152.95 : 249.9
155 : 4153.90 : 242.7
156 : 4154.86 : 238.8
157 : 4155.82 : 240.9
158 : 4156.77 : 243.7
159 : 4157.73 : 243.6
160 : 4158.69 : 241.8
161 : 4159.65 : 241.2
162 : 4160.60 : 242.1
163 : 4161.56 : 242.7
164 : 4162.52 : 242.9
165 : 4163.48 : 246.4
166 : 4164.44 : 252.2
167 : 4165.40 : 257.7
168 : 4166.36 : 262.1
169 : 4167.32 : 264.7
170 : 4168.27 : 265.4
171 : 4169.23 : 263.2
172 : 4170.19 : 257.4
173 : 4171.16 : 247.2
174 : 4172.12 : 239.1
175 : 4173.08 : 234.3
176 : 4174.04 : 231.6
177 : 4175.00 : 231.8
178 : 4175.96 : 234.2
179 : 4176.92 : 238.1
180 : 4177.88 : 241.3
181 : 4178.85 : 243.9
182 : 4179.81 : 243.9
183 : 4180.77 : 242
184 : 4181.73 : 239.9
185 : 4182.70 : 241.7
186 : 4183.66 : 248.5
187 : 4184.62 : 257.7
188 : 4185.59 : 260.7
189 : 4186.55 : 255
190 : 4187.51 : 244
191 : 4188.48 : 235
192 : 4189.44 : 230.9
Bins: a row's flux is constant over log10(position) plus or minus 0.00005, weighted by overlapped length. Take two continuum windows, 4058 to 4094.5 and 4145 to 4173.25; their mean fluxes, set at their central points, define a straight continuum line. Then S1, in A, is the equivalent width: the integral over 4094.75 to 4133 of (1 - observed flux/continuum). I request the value 3.6 A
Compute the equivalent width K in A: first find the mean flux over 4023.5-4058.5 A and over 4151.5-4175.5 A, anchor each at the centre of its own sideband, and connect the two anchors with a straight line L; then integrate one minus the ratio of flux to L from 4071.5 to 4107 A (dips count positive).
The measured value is 2.7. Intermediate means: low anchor 255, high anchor 247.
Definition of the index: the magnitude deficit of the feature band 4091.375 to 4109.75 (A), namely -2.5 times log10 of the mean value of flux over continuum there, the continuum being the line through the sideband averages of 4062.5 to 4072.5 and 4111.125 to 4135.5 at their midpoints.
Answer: 0.15 mag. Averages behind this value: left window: 253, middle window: 213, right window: 239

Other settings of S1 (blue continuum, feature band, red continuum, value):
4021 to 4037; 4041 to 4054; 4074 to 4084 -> 0.0 A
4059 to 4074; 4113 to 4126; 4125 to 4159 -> 0.5 A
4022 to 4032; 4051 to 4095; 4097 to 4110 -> -4.0 A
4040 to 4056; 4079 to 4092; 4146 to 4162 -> 0.5 A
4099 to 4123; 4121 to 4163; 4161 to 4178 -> -1.6 A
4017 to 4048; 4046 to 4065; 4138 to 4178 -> 0.4 A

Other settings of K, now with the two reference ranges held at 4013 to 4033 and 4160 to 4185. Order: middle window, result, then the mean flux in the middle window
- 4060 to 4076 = 0.0 A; 254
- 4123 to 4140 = 0.3 A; 245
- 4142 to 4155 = 0.0 A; 248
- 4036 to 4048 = -0.3 A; 263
